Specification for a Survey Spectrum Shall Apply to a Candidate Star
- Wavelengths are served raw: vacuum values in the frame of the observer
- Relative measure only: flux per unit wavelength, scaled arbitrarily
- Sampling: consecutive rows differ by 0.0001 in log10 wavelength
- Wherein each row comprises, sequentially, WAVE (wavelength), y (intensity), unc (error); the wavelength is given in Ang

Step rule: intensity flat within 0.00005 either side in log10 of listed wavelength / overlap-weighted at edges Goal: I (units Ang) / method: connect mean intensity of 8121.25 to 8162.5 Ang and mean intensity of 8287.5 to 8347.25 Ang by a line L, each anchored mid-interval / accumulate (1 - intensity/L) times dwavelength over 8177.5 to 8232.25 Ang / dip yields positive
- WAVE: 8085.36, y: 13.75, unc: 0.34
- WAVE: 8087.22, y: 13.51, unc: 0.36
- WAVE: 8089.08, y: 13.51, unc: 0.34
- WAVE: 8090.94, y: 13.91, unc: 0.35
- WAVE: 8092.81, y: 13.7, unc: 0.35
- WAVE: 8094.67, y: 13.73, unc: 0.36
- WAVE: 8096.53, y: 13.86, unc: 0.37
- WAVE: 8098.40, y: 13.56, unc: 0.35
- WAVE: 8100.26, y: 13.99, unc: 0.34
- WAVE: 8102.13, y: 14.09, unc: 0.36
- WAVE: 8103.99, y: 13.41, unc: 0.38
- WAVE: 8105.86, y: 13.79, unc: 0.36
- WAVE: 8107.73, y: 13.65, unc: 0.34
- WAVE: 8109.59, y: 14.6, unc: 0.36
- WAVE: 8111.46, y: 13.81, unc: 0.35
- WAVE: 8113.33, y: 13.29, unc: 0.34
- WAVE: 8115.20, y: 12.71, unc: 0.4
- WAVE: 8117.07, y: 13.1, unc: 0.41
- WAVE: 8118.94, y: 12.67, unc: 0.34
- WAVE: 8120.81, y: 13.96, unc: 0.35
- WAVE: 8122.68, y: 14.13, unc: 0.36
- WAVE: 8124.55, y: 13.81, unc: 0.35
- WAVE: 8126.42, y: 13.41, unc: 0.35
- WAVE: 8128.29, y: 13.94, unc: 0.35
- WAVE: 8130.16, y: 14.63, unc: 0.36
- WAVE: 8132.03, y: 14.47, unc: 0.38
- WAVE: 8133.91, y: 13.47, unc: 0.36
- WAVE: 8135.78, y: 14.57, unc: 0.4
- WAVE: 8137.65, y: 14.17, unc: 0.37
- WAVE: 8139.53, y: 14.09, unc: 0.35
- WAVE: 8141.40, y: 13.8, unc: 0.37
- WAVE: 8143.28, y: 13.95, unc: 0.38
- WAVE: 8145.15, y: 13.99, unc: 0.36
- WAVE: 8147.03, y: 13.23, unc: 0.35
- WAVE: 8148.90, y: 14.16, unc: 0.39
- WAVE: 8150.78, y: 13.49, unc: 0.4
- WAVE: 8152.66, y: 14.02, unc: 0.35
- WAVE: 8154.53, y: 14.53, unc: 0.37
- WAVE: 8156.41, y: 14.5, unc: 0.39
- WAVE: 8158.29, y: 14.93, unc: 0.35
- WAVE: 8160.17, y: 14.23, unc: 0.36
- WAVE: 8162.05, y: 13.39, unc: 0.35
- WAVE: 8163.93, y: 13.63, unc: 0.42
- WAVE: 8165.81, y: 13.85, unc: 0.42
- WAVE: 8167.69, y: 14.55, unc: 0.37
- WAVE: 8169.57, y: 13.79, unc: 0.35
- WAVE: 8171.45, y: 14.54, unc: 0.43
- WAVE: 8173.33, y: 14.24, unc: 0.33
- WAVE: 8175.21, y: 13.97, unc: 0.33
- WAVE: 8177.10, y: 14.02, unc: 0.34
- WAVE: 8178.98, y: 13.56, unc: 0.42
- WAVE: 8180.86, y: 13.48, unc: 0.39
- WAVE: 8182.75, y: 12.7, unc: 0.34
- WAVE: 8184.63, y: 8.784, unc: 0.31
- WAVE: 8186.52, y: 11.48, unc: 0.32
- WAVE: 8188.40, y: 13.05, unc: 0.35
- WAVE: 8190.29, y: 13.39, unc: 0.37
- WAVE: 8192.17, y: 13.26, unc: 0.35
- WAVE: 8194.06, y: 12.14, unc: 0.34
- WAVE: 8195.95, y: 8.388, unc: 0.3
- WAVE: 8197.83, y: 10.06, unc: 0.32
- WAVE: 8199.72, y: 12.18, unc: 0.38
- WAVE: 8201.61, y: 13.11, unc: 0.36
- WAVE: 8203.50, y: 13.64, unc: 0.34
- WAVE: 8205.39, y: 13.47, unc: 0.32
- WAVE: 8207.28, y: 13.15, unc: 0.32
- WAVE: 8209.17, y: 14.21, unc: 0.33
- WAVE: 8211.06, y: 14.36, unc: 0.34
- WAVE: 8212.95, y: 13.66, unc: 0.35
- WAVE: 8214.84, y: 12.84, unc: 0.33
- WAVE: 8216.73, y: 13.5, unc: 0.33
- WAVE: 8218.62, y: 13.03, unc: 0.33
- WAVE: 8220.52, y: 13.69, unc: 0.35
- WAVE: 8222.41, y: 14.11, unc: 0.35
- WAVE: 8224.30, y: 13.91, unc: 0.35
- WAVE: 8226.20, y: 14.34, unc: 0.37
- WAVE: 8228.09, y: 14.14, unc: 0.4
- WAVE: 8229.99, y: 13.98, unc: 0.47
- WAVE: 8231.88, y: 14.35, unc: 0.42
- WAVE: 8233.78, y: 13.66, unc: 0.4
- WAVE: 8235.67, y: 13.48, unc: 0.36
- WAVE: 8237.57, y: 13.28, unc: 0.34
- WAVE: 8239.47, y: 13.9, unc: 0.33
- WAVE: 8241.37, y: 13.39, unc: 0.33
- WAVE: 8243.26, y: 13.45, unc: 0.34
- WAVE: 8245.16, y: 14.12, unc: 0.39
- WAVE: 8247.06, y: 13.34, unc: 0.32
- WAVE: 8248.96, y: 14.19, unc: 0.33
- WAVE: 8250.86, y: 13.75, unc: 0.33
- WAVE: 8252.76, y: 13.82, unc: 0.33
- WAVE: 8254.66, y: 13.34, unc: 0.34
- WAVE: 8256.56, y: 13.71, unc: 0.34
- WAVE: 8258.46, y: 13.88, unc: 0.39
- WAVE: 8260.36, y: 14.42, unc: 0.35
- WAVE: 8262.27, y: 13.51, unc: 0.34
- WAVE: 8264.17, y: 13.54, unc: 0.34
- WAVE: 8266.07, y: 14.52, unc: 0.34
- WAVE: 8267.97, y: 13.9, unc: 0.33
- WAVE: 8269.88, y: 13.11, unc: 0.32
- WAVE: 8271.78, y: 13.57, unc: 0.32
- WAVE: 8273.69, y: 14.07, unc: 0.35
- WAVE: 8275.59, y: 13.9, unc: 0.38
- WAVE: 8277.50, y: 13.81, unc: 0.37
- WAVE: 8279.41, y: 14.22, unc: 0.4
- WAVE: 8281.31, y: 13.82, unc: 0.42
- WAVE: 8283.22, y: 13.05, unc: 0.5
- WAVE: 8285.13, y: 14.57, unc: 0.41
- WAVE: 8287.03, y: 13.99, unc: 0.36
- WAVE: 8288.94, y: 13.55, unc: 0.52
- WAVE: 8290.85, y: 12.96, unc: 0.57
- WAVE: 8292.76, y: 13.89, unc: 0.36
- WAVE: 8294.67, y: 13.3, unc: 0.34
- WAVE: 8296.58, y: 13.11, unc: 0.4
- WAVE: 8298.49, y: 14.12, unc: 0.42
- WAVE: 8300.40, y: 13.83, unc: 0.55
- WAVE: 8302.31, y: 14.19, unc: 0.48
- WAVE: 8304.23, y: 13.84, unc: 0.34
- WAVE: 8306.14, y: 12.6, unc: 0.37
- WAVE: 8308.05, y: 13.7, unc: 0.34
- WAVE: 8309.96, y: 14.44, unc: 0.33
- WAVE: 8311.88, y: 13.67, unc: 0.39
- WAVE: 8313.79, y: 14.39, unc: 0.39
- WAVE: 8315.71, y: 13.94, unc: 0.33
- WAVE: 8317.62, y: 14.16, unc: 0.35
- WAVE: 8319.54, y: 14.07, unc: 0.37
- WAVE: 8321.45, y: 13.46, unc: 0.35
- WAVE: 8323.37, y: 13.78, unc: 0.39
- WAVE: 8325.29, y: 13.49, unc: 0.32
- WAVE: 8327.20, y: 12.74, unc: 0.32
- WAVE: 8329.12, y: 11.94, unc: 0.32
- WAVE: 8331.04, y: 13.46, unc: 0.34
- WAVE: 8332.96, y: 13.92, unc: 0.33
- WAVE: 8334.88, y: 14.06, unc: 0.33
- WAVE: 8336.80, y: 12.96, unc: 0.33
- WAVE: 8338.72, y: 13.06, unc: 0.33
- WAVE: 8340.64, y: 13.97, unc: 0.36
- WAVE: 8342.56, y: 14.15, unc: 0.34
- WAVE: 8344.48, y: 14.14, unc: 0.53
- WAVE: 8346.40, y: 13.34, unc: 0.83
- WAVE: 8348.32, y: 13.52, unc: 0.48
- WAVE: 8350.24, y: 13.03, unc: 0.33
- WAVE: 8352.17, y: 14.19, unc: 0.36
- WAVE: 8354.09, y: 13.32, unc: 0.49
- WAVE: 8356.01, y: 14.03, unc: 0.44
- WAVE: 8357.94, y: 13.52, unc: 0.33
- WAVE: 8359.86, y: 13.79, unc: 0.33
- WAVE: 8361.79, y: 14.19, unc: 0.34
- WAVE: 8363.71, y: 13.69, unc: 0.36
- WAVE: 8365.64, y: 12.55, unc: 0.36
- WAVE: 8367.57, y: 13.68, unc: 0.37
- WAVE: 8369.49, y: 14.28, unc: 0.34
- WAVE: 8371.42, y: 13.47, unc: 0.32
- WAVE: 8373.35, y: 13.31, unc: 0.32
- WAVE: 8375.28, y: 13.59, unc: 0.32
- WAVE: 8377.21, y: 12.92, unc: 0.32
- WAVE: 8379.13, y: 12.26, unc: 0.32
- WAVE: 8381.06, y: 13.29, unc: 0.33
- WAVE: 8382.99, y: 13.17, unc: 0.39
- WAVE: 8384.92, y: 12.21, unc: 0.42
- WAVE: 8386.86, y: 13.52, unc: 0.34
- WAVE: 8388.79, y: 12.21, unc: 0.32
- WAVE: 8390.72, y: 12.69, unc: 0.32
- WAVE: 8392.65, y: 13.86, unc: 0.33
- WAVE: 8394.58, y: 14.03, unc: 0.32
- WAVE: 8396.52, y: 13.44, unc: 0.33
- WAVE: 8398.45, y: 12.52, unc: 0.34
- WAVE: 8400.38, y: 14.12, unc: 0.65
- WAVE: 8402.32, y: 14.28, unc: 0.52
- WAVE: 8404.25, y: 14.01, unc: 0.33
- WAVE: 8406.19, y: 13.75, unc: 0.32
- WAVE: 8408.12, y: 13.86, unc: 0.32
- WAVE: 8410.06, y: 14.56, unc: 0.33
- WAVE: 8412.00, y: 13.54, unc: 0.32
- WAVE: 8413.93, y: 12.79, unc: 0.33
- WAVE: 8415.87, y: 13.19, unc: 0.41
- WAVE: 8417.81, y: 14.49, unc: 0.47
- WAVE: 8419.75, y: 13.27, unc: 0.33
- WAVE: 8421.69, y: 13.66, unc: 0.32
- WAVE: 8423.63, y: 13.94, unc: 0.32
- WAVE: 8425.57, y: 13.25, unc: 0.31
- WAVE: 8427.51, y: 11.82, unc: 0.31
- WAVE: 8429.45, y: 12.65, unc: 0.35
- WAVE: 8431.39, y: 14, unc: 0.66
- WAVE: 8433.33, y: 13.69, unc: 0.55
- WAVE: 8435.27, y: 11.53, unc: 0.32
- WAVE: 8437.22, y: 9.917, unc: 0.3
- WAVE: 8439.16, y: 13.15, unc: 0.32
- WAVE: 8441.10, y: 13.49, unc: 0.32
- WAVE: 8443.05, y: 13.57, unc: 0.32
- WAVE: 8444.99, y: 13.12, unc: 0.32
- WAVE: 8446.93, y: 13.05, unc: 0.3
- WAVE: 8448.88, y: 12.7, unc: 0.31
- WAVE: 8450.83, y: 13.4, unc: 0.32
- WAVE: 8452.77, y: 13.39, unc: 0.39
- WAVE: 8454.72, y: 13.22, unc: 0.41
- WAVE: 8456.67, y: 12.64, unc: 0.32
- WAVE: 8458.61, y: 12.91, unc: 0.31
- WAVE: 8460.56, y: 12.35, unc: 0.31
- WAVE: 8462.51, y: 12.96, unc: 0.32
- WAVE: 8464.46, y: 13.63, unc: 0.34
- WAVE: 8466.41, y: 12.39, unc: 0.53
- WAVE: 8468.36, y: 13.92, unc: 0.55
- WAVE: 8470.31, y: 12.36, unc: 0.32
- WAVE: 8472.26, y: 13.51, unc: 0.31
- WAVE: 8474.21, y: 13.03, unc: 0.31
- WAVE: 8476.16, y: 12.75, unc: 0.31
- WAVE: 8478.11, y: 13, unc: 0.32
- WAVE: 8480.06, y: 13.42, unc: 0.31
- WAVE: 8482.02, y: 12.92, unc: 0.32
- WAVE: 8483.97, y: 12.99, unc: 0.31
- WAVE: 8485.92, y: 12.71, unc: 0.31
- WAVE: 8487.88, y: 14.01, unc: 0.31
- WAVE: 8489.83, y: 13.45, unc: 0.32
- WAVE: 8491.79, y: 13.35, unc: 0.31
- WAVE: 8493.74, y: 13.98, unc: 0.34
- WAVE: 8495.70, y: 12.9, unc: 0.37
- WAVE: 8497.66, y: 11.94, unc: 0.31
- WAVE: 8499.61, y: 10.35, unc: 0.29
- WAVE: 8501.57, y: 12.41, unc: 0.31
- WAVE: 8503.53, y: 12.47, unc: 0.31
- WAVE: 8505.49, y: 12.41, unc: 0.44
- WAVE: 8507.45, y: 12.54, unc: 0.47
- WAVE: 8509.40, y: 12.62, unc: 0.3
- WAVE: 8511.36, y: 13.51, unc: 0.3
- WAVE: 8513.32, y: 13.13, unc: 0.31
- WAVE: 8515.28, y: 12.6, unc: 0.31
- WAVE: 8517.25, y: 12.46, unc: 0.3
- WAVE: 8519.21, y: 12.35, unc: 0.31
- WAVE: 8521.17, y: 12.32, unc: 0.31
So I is 3.7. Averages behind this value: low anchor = 14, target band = 13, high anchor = 13.6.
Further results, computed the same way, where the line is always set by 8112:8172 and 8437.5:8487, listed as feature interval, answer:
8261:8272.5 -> -0.1 Ang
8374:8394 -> 0.4 Ang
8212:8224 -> 0.2 Ang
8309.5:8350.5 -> -0.7 Ang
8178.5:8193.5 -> 1.5 Ang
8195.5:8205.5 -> 1.4 Ang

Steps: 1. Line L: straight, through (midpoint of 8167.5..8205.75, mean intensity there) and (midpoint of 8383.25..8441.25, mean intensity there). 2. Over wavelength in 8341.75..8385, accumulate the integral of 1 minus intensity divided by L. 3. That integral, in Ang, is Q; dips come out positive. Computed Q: -1.2 Ang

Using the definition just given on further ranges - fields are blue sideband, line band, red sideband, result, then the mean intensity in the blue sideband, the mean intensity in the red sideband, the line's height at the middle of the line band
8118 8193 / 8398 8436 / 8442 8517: -1.1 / 13.7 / 12.9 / 13.1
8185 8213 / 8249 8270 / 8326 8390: -1.6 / 12.5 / 13.4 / 12.8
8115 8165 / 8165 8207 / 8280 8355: 3.1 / 13.9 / 13.6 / 13.8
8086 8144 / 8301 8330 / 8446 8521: -0.7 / 13.8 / 12.9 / 13.3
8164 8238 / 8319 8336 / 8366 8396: -0.3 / 13.2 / 13.2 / 13.2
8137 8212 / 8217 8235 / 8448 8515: -0.9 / 13.3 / 12.9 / 13.3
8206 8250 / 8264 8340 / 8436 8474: -1.1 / 13.7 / 12.9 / 13.5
